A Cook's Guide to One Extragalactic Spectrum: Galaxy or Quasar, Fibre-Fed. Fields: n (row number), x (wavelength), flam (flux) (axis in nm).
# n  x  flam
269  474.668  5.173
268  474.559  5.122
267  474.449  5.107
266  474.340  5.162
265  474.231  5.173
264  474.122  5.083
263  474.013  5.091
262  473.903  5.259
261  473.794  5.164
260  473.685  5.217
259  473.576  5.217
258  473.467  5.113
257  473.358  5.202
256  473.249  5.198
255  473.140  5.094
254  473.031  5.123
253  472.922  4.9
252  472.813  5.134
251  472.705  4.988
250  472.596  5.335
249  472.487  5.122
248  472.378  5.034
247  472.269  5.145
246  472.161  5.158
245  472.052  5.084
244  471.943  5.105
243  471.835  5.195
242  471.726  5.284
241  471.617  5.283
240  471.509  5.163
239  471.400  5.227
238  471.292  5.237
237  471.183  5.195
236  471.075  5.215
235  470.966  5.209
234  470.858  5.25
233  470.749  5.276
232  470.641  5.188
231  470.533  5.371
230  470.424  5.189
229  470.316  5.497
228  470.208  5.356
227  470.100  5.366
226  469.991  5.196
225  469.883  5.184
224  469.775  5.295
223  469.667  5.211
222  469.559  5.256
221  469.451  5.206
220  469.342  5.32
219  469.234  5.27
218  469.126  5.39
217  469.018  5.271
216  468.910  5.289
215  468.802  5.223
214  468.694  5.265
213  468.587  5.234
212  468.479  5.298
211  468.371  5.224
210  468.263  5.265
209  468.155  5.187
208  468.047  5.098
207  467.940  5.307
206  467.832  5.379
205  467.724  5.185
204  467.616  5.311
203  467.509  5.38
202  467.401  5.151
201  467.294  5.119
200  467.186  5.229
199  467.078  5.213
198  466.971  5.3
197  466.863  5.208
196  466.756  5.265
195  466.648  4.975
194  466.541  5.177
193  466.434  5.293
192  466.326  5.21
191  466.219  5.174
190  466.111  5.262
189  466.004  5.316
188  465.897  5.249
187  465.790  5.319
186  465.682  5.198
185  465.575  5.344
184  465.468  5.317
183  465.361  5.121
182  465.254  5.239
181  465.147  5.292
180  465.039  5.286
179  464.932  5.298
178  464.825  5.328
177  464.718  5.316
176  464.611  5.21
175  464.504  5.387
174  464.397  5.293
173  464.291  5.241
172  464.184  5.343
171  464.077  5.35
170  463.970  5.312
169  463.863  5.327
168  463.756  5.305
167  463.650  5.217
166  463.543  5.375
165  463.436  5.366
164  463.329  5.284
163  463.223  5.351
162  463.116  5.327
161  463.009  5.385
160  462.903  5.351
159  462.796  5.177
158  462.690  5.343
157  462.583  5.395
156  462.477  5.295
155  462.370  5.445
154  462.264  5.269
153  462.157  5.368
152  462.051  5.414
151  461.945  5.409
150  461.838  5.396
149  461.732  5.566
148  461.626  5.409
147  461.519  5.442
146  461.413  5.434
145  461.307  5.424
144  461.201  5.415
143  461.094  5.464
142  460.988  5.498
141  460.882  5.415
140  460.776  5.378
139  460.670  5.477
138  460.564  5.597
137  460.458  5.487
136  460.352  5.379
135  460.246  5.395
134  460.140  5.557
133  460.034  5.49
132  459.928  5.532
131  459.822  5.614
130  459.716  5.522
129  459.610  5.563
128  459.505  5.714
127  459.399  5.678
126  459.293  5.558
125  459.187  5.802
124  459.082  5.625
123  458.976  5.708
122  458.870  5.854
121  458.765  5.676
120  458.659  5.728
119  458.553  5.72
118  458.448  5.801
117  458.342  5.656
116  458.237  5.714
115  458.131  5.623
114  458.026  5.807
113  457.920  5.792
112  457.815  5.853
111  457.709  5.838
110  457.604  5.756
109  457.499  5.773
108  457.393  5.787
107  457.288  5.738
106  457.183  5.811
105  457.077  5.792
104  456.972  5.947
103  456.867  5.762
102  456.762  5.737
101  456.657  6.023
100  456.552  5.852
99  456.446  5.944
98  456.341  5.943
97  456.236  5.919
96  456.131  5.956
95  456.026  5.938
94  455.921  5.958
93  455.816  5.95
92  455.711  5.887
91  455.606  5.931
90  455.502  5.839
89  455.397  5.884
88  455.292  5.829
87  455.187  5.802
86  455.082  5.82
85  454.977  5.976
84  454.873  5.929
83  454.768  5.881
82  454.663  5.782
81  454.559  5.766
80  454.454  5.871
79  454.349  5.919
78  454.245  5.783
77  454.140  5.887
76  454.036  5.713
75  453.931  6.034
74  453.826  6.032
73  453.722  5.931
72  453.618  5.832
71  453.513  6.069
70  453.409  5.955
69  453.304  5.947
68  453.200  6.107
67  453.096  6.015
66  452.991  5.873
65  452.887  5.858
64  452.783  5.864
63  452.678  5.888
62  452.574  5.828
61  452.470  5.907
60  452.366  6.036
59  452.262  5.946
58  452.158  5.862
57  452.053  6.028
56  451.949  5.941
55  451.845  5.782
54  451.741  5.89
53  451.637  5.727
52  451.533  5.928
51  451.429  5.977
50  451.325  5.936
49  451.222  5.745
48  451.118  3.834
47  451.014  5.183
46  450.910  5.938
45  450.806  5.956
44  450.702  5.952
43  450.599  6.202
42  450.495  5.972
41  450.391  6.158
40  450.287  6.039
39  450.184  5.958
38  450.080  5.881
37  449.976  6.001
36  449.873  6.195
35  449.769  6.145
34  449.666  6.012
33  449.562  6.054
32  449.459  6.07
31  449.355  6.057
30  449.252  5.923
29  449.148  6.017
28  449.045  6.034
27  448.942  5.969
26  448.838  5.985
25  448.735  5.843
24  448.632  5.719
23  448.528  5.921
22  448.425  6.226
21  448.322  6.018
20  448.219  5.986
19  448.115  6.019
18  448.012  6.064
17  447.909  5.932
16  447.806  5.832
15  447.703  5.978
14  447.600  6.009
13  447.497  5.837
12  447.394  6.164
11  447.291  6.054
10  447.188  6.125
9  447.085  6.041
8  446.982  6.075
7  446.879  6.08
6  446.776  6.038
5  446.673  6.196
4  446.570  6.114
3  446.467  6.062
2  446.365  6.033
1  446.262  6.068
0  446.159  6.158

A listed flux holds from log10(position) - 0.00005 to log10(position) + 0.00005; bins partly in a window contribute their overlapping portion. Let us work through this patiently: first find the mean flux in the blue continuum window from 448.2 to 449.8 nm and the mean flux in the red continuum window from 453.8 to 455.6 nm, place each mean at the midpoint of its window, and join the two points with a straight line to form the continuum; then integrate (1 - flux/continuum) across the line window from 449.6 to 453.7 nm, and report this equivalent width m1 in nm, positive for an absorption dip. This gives 0.04 nm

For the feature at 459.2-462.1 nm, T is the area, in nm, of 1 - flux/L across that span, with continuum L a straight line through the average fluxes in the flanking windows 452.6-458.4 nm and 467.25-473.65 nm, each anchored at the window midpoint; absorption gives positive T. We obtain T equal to 0.08 nm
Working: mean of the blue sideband 5.87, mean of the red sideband 5.22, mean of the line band 5.49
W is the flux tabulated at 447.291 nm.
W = 6.054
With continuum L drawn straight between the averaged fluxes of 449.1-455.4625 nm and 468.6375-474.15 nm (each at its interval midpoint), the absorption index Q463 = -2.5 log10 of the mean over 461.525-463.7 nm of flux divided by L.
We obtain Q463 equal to 0.033 mag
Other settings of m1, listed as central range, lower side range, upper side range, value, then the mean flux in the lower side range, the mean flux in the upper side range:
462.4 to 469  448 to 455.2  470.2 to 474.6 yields 0.17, 5.91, 5.18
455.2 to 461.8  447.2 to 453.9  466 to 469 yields -0.11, 5.92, 5.23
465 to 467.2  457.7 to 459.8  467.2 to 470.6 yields 0.06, 5.71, 5.27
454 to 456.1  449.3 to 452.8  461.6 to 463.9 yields -0.06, 5.88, 5.35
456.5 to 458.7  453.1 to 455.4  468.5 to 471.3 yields -0.01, 5.9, 5.27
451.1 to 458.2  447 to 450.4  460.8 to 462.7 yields -0.15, 6.01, 5.41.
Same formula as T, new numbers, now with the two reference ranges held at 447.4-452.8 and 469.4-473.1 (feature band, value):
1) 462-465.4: 0.09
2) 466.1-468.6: 0.05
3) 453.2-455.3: -0.04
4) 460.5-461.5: 0.02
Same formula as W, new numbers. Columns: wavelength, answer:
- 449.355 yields 6.057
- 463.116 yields 5.327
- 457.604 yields 5.756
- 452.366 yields 6.036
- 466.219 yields 5.174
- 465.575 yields 5.344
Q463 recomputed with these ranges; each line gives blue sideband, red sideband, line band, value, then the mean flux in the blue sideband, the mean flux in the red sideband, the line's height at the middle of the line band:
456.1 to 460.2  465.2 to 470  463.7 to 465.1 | 0.02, 5.75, 5.24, 5.41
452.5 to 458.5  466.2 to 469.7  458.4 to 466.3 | 0.02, 5.87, 5.24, 5.52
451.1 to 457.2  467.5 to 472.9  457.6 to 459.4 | -0.01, 5.87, 5.23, 5.7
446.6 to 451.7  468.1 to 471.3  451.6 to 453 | -0.01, 5.94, 5.26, 5.84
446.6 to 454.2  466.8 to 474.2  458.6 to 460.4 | 0.00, 5.93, 5.22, 5.61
